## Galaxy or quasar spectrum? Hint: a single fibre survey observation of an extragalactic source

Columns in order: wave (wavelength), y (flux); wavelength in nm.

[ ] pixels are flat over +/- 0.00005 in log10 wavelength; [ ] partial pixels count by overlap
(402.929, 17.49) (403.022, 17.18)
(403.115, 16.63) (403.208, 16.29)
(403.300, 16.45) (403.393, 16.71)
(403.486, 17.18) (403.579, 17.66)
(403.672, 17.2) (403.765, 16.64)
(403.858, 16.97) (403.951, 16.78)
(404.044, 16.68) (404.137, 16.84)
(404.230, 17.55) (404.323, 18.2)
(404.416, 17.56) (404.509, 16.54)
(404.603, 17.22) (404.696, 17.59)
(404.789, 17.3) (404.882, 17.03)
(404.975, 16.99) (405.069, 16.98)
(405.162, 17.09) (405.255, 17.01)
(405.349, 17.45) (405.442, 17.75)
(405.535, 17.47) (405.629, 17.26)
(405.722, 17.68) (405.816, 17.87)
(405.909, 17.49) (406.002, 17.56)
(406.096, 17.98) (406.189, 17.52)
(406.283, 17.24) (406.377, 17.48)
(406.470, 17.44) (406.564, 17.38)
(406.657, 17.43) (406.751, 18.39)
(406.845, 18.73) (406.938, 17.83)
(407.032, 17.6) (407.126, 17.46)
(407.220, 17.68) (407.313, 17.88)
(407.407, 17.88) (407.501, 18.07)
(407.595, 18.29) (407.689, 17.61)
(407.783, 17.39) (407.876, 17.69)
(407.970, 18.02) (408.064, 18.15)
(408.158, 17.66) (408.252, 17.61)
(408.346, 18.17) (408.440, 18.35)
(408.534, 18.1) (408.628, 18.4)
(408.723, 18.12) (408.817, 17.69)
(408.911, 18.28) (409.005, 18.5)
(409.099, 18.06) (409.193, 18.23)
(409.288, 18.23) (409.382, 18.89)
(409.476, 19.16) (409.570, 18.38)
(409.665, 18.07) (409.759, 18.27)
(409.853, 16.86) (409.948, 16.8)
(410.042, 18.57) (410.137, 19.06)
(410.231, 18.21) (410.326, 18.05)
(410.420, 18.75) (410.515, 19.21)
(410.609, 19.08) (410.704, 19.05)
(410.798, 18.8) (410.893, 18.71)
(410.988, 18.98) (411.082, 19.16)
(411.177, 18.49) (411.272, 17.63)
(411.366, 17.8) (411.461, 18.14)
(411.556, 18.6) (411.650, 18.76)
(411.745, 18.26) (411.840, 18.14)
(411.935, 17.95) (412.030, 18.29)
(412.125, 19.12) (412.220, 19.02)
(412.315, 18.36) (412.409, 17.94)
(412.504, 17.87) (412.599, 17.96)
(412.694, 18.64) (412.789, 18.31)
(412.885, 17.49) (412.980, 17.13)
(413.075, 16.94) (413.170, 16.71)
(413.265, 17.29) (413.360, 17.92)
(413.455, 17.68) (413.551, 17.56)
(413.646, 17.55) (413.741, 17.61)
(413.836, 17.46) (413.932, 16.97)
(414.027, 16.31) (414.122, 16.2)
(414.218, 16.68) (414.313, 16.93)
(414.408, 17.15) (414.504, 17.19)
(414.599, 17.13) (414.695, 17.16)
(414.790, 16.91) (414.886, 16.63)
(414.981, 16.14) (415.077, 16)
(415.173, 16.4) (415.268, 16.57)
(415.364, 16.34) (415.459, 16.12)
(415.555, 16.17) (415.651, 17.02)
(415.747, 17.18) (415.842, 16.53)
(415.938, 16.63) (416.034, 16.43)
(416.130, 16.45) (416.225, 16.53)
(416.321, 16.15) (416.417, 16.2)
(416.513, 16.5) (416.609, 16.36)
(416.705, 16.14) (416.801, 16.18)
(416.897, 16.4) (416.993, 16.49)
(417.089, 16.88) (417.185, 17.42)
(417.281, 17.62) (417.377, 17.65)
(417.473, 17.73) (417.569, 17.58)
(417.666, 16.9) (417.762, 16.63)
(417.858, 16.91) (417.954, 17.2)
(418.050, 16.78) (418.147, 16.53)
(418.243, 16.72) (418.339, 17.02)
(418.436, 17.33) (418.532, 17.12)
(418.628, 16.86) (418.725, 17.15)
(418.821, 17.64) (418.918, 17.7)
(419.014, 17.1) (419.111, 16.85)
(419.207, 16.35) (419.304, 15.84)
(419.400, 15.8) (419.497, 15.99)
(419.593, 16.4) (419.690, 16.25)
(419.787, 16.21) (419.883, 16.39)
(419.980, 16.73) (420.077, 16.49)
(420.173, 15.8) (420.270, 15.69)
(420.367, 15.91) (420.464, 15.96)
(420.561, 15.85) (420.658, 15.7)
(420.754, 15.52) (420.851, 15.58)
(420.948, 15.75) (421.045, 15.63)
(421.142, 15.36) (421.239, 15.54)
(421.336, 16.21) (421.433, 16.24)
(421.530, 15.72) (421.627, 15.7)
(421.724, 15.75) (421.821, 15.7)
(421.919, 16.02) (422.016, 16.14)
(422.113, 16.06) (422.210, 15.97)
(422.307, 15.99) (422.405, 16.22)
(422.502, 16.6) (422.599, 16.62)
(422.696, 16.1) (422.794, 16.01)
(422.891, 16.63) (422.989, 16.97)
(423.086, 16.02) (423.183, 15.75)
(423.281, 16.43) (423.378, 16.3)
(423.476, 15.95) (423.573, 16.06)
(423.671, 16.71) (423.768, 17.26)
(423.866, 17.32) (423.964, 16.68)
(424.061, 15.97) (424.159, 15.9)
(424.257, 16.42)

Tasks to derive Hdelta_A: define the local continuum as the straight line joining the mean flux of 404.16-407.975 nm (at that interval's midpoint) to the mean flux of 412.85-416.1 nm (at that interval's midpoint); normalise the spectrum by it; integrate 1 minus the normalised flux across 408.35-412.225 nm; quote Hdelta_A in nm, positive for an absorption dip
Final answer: -0.26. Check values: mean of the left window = 17.6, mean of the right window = 16.9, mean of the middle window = 18.4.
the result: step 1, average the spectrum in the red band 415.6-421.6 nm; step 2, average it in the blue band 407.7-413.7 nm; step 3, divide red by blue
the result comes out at 0.9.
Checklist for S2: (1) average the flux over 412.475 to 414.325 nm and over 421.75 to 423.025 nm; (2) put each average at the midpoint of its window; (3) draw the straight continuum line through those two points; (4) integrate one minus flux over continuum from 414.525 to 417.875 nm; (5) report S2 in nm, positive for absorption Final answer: 0.06 nm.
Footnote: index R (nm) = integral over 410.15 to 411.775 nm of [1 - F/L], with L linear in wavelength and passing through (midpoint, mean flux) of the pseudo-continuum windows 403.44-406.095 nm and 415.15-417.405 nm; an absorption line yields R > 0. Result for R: -0.16 nm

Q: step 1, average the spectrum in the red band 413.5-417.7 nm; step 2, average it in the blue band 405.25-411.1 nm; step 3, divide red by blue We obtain 0.93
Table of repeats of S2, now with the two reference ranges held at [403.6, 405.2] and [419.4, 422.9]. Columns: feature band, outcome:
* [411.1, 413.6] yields -0.213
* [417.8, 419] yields -0.066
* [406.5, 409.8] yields -0.228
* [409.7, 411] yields -0.133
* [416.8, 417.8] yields -0.051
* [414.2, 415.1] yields -0.021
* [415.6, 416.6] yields -0.013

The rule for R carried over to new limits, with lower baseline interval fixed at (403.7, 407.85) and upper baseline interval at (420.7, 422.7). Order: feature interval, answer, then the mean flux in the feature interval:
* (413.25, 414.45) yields -0.03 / 17.2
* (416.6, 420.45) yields -0.11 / 16.7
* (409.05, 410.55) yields -0.11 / 18.3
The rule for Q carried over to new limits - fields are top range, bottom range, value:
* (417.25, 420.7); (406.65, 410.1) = 0.93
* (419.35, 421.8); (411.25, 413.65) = 0.89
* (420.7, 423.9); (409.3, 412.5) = 0.87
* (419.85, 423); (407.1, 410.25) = 0.89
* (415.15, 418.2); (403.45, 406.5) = 0.97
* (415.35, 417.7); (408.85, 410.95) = 0.91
